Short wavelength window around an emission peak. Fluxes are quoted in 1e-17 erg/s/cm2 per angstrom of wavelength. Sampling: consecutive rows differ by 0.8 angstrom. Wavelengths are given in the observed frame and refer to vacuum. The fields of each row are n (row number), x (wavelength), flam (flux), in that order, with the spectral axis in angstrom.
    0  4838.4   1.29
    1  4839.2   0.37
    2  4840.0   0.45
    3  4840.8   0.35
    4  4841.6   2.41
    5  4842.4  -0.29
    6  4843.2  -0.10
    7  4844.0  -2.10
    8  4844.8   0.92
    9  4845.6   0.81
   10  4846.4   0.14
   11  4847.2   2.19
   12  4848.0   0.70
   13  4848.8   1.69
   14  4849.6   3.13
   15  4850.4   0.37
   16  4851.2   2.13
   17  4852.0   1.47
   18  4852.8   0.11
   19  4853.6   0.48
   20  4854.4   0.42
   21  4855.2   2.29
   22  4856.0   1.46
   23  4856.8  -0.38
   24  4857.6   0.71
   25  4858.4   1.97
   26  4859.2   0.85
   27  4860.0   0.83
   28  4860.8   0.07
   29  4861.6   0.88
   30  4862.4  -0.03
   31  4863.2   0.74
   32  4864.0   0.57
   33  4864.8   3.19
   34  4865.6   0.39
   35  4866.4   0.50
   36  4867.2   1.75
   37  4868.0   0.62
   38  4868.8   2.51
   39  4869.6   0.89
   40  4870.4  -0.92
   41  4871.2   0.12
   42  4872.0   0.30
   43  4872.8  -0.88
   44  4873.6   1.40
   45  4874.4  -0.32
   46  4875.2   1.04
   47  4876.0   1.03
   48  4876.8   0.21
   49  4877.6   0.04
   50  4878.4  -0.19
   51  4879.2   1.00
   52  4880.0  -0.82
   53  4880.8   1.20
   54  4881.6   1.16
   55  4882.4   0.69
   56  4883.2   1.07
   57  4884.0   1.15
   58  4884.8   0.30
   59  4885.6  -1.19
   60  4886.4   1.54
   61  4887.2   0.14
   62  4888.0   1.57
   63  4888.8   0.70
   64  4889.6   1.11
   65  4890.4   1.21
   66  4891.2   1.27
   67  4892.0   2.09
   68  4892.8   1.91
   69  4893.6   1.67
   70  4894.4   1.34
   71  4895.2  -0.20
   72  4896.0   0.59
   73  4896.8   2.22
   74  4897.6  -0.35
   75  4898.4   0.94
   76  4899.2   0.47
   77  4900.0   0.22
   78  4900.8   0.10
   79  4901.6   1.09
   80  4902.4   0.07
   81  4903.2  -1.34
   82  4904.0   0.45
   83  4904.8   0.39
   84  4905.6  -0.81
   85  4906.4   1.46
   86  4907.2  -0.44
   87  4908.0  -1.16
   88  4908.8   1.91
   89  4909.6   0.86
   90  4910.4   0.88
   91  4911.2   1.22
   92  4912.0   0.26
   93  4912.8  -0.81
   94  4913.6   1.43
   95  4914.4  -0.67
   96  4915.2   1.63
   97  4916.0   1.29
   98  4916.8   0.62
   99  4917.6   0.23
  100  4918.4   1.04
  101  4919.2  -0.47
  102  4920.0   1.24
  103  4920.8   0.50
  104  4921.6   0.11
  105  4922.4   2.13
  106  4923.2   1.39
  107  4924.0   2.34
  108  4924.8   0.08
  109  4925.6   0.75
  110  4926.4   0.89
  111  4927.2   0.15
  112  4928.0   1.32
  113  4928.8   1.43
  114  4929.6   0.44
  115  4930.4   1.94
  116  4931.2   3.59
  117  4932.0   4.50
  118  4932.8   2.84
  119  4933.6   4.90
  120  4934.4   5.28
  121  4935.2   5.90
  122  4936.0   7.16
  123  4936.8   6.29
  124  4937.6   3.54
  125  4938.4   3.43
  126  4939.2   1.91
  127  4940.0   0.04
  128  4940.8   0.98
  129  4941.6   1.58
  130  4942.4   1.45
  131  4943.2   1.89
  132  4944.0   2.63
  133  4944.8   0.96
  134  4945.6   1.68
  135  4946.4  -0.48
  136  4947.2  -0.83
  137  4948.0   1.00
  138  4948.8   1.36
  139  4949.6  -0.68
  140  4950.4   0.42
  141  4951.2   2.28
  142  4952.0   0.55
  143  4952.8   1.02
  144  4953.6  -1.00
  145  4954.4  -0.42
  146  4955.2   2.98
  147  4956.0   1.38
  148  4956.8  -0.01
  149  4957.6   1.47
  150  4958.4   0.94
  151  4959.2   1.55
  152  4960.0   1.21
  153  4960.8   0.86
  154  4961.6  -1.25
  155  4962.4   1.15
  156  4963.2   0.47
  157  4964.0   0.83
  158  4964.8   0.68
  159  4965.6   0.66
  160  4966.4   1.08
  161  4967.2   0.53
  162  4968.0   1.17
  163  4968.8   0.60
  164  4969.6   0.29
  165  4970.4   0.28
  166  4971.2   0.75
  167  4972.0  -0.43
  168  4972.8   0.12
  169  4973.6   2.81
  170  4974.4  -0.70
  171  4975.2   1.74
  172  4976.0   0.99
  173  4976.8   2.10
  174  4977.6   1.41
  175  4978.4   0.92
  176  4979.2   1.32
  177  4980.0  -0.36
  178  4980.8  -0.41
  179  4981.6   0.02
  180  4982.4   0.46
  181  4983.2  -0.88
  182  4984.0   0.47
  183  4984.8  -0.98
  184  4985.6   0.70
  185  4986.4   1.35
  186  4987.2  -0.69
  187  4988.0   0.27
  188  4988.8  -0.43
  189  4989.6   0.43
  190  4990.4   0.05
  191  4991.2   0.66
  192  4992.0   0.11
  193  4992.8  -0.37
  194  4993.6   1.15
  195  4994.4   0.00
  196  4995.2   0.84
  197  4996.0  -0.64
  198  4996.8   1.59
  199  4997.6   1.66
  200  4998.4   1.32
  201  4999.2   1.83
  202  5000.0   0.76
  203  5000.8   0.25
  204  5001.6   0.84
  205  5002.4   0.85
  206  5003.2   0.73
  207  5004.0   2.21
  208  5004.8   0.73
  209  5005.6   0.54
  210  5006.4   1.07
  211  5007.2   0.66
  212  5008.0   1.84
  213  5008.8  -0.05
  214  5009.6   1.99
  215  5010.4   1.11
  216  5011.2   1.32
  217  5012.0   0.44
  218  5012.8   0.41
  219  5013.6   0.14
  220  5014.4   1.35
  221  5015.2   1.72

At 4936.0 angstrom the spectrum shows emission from [O II]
